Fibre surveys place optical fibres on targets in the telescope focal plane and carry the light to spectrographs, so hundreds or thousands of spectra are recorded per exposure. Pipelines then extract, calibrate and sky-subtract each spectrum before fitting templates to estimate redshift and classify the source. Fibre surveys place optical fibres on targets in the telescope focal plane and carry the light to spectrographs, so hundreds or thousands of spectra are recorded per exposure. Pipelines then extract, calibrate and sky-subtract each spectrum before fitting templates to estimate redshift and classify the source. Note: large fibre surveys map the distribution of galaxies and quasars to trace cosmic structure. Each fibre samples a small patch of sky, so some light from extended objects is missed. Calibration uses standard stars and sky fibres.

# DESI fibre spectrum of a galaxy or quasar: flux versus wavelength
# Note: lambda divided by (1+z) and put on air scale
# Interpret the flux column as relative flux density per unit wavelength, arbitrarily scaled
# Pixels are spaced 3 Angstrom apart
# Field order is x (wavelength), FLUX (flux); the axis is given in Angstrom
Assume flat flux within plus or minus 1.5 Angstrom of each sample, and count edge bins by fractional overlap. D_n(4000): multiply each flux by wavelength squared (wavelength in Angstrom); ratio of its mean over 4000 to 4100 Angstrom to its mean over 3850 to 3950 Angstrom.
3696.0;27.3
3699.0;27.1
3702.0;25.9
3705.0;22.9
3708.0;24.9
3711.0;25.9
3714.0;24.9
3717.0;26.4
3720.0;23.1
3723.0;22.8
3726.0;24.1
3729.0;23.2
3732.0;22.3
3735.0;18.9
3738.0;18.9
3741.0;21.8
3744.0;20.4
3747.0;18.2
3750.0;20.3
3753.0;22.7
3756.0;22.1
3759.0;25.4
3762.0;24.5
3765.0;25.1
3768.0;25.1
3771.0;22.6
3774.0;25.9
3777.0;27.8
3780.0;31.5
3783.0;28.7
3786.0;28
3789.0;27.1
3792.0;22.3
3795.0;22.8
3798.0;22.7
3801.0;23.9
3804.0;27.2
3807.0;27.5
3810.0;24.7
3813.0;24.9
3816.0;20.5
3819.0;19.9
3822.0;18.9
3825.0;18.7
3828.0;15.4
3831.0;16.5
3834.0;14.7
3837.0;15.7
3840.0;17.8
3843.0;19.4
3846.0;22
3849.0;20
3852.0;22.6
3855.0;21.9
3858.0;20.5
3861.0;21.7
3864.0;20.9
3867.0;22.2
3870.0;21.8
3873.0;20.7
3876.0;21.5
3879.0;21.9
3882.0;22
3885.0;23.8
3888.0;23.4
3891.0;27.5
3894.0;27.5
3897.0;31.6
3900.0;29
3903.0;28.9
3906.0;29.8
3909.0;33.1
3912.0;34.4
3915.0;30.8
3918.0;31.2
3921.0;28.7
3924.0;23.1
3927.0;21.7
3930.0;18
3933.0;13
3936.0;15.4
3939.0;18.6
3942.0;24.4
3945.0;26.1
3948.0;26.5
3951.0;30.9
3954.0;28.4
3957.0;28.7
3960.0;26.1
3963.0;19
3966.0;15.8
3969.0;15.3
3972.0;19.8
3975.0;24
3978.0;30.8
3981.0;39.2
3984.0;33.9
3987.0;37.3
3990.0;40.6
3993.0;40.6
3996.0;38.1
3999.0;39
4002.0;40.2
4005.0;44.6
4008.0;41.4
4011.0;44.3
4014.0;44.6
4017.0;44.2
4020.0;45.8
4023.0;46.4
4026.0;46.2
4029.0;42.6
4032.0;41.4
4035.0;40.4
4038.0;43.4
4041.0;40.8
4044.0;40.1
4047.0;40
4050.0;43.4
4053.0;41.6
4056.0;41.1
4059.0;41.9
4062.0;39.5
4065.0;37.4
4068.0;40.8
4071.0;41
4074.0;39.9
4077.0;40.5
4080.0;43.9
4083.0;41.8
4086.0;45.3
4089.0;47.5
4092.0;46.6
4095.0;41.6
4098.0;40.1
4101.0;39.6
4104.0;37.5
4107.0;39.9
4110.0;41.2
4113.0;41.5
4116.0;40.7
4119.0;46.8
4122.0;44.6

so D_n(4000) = 1.9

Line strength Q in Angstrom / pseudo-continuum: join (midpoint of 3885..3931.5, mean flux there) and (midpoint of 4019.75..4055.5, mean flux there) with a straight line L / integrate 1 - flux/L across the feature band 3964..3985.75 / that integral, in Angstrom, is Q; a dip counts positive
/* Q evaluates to 6.1 Angstrom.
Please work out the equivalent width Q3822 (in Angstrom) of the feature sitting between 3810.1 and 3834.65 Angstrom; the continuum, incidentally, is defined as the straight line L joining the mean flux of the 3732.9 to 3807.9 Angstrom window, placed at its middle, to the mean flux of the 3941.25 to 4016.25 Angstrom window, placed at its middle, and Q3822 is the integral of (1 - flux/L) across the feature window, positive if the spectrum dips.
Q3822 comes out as 6.5 Angstrom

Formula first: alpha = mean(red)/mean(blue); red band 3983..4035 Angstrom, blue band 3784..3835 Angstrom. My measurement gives 1.88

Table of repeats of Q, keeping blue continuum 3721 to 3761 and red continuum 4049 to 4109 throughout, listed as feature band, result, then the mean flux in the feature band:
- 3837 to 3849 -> 3.7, 19.3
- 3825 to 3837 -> 4.9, 15.9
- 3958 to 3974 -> 7.0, 19.6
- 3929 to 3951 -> 8.1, 21.1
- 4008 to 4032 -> -4.0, 44.4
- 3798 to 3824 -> 2.5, 23.3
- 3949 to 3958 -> 1.3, 29.2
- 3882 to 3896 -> 2.3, 25.4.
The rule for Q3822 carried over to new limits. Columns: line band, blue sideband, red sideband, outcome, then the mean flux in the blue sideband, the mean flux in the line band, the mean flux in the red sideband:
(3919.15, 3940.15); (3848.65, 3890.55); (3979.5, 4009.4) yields 7.1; 22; 20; 39.5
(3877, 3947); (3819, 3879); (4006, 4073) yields 3.7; 19.7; 25.4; 42.2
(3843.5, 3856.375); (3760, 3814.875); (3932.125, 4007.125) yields 2.6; 25.6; 21.4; 28.9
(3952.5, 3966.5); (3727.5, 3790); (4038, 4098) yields 4.5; 23.8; 24.2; 41.8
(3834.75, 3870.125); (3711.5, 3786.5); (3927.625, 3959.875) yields 4.6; 23.8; 20.4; 23.1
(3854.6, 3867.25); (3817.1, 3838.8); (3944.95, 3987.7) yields -1.2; 17.2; 21.3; 26.6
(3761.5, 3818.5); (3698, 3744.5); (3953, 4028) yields 2.1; 23.4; 25.3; 35.1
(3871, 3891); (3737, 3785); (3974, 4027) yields 5.9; 23.9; 22.6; 40.2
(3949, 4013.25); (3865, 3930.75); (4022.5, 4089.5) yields 4.3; 26.1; 32.4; 41.9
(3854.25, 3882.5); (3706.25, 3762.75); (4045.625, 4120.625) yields 8.0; 22.7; 21.5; 41.7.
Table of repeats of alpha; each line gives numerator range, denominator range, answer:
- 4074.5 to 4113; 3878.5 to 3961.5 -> 1.62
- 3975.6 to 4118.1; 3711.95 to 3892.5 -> 1.83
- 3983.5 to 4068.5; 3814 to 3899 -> 1.96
